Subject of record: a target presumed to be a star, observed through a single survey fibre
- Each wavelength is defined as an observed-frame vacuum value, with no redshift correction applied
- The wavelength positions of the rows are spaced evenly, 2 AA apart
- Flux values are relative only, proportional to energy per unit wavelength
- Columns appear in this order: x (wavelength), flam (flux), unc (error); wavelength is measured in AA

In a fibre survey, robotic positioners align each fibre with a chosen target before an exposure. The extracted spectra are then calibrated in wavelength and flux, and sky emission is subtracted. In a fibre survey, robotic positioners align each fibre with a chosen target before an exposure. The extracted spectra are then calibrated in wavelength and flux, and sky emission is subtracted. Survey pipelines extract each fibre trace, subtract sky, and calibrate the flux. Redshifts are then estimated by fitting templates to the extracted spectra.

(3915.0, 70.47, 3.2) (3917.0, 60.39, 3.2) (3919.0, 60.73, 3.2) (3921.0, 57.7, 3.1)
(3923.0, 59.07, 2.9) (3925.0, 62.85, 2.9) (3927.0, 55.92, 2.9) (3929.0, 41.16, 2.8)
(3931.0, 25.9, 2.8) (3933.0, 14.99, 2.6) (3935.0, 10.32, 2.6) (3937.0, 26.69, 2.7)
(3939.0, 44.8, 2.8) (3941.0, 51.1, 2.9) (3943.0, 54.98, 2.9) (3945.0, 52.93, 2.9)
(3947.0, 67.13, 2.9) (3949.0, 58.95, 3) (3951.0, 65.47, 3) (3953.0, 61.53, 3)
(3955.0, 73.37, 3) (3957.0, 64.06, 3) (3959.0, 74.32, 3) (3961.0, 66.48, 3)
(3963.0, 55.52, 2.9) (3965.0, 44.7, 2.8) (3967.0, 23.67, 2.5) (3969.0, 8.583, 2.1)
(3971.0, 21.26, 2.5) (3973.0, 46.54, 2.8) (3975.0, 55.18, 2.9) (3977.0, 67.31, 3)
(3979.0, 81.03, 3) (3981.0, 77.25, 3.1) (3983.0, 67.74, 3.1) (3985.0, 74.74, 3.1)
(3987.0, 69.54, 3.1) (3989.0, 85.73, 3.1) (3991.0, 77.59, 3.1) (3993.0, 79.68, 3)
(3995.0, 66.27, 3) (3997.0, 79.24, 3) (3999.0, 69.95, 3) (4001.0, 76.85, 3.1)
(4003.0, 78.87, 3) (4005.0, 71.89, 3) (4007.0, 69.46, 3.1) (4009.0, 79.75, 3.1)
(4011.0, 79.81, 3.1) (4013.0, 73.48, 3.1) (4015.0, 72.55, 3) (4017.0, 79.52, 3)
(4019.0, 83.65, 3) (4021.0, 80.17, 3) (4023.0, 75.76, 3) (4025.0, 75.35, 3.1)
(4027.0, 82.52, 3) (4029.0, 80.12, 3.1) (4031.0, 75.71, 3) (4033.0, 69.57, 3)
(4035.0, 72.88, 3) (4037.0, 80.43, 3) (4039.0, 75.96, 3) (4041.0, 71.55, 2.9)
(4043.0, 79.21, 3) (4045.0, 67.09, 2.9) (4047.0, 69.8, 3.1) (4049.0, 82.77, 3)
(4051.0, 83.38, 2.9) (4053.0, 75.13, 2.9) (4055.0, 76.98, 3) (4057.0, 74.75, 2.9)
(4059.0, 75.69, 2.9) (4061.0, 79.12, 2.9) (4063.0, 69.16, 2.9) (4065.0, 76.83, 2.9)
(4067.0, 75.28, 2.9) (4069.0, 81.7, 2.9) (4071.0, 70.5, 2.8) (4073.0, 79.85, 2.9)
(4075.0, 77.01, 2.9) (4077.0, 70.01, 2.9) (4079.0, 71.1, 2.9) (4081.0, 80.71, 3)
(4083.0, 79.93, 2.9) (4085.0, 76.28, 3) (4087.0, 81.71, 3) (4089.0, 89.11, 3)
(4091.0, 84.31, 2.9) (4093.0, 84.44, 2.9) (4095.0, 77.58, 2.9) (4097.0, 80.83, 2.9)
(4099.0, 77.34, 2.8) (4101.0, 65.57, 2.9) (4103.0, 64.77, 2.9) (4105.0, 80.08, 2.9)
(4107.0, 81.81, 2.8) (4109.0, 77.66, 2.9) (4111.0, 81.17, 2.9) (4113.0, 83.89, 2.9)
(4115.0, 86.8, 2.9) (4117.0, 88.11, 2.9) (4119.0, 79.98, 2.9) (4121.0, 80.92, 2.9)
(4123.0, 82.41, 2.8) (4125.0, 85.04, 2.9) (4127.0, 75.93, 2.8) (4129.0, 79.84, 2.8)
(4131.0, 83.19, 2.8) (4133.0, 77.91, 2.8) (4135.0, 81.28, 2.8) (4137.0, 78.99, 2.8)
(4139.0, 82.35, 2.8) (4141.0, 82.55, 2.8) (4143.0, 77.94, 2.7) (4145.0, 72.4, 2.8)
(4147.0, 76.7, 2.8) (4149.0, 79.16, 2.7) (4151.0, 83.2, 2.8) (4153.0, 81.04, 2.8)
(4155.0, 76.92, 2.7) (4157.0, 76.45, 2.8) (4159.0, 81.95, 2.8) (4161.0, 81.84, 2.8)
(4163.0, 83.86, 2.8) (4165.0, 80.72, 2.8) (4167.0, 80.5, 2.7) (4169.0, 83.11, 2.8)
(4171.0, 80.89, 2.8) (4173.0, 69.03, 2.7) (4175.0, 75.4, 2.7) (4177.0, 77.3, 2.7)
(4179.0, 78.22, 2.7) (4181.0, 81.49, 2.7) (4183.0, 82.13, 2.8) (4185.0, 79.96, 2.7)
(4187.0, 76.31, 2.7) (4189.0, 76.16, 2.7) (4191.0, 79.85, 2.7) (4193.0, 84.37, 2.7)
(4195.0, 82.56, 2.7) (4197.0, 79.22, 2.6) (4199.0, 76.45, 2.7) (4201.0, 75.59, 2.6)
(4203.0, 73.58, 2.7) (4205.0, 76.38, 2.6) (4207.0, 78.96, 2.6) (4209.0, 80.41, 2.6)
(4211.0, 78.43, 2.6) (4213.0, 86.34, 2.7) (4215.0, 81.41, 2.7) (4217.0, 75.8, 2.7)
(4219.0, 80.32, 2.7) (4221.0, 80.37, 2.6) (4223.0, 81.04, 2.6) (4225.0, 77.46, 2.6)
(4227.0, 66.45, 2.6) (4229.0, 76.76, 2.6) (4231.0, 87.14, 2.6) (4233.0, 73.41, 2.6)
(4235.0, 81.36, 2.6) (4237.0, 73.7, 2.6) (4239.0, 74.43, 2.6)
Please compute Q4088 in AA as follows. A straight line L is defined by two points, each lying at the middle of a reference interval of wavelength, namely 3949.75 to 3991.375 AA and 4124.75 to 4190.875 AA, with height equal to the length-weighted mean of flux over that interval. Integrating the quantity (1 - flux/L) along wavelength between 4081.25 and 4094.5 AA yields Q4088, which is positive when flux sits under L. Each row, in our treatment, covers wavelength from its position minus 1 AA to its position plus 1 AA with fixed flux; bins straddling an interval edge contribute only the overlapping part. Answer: -1.9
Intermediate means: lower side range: 59.8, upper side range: 79.3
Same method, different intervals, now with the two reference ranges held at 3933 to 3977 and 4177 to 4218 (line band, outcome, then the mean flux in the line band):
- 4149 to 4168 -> -1.6 AA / 80.6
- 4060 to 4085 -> -5.0 AA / 75.9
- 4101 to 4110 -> -1.0 AA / 74.9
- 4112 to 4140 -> -4.7 AA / 81.9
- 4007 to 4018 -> -4.0 AA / 76.3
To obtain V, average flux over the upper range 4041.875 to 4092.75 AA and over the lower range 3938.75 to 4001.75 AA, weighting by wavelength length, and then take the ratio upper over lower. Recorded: 1.3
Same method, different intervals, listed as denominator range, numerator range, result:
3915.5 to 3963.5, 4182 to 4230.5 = 1.49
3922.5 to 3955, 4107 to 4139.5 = 1.71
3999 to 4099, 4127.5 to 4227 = 1.03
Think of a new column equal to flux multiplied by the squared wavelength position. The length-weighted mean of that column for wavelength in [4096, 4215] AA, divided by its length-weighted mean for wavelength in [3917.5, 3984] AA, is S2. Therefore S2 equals 1.70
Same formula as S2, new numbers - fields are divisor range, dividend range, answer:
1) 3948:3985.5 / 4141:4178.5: 1.52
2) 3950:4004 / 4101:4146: 1.35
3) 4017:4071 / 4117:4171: 1.10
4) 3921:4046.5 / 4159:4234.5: 1.38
